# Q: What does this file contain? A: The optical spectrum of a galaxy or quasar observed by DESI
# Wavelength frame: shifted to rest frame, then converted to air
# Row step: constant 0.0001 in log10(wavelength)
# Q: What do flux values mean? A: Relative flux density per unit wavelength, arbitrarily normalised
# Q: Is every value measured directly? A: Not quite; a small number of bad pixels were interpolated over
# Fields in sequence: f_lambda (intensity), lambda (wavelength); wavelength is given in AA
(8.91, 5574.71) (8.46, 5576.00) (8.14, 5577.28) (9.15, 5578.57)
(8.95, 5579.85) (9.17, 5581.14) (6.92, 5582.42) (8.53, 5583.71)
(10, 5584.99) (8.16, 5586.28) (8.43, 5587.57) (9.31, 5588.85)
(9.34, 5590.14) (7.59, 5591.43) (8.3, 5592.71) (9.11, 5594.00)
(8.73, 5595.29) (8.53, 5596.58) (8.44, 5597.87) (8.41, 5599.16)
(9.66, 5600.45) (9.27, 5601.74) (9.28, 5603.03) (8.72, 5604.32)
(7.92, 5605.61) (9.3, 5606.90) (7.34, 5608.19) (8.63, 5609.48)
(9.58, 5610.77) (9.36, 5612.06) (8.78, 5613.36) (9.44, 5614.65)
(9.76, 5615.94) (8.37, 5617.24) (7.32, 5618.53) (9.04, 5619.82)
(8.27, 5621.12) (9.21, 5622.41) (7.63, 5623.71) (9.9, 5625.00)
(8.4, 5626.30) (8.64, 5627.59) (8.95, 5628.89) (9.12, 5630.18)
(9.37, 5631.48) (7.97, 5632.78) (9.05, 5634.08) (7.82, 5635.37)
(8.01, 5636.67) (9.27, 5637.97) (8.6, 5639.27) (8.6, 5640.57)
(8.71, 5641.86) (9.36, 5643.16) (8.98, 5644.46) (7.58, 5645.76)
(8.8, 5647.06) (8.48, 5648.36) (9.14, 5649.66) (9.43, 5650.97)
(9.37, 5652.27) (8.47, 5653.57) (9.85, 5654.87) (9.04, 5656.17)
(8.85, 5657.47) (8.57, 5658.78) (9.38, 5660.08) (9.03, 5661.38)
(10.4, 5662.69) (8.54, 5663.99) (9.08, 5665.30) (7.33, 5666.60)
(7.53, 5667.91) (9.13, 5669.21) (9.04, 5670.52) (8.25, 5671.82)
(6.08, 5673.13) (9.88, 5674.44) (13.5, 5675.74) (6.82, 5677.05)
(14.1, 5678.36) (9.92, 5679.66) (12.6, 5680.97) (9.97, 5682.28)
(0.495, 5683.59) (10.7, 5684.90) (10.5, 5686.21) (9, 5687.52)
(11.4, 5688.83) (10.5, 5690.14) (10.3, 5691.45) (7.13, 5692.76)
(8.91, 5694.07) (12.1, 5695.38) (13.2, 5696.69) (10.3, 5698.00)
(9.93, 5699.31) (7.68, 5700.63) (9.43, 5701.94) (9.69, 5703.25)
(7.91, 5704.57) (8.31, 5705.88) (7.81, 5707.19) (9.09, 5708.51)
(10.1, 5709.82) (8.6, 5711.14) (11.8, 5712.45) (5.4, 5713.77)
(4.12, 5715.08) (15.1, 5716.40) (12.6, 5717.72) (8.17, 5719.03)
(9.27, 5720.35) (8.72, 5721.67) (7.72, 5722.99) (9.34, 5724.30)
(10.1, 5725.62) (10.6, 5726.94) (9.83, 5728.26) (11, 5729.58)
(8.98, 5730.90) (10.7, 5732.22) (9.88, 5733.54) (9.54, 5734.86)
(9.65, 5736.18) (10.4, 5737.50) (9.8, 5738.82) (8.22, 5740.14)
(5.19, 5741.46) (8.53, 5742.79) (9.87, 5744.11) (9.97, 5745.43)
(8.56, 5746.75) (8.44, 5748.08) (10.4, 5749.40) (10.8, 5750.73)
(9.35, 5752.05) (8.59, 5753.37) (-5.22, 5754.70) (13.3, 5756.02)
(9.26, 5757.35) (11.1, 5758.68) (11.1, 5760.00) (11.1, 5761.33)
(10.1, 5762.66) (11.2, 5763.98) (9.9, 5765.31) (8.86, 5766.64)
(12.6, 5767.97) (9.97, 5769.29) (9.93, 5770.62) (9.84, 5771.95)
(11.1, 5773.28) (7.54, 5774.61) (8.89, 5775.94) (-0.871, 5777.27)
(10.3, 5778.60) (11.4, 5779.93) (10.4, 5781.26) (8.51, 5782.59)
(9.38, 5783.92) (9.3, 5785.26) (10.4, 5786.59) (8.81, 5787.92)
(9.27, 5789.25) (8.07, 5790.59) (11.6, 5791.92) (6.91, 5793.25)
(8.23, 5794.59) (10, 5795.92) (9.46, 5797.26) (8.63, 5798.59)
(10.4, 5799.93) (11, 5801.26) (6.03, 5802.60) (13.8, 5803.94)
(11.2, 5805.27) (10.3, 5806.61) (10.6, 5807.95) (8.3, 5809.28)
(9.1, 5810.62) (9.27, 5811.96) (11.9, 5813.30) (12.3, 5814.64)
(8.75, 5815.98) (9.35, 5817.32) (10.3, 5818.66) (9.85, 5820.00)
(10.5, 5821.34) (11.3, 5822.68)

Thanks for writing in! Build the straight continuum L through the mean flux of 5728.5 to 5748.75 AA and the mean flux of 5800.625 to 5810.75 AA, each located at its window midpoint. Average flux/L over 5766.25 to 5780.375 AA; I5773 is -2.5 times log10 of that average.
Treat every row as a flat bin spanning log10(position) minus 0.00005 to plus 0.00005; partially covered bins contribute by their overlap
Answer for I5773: 0.077 mag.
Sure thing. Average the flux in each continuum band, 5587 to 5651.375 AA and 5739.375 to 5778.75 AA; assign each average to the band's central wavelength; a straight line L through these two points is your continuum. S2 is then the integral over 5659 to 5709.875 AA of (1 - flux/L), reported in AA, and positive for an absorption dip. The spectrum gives -3.01 AA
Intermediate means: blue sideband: 8.74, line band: 9.35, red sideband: 8.92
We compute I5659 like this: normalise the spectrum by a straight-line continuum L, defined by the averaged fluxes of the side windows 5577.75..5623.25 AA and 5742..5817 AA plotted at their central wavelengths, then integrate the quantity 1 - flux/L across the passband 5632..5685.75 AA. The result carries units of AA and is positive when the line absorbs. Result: 0.2 AA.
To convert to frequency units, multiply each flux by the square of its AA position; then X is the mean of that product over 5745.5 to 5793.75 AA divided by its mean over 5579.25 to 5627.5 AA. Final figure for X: 1.1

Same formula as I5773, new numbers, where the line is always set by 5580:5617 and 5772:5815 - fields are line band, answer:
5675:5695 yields -0.08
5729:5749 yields 0.00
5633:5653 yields 0.02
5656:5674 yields 0.05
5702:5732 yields -0.02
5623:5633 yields 0.01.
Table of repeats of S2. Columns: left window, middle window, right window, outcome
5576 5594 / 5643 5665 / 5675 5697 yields 1.3 AA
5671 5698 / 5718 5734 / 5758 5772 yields 0.9 AA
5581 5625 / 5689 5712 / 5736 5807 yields -1.3 AA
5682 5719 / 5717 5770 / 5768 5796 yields -1.5 AA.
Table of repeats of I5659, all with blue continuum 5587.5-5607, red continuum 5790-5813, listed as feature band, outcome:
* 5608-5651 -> 0.80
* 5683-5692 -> 0.12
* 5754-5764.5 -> 0.54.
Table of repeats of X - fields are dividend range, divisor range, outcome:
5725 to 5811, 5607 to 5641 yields 1.13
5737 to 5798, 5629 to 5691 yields 1.05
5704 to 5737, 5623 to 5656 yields 1.10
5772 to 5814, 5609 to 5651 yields 1.13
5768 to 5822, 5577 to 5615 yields 1.17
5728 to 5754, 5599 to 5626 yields 1.11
